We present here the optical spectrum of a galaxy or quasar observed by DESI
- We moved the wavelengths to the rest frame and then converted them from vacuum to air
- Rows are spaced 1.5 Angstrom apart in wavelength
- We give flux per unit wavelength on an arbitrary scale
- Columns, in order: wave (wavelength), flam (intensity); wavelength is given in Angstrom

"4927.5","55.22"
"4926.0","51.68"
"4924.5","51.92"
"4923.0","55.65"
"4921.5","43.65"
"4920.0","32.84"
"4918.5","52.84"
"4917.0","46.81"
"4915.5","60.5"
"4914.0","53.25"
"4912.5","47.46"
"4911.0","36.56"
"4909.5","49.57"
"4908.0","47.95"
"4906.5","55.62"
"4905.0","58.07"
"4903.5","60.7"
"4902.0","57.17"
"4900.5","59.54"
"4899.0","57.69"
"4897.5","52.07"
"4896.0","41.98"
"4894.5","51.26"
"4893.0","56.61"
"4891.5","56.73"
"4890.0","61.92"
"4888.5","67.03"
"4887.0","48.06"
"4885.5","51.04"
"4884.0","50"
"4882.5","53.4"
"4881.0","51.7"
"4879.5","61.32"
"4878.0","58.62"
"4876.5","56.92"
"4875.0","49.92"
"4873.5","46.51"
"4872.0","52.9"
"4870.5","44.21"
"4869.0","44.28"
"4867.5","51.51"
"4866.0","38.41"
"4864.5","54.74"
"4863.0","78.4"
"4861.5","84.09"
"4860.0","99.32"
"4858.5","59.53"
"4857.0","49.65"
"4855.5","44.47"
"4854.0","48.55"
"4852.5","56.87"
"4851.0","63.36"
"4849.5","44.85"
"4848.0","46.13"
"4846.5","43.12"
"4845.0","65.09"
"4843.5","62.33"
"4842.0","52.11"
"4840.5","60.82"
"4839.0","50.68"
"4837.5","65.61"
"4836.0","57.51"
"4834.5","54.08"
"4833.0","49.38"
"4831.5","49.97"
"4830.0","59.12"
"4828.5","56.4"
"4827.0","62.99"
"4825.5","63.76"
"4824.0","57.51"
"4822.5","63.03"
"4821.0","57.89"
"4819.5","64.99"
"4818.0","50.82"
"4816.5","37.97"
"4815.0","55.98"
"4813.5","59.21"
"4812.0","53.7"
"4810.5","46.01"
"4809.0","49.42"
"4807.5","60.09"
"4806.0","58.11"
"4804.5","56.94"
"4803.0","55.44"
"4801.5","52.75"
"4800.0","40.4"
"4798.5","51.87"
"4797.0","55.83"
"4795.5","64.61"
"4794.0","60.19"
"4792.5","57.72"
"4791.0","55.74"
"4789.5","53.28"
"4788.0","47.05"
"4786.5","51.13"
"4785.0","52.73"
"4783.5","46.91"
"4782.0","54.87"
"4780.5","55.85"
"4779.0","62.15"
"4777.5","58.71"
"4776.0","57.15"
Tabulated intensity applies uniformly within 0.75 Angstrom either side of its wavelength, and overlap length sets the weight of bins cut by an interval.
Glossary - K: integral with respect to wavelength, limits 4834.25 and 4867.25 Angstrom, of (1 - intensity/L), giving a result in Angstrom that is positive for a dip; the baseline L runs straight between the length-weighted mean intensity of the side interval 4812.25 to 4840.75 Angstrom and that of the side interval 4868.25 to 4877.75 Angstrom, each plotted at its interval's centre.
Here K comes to -3.3 Angstrom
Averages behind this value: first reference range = 56.6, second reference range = 49.6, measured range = 58.1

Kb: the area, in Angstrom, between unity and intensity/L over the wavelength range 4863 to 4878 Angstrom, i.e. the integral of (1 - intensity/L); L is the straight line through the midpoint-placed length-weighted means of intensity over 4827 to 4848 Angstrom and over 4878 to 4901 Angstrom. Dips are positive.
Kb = 1.2 Angstrom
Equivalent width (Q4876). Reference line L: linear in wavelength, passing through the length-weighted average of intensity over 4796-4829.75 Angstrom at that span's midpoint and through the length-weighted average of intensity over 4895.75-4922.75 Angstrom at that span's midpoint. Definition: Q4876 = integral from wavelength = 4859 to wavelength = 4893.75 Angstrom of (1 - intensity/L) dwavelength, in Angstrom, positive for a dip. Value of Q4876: -3.19 Angstrom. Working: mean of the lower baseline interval 55.2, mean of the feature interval 57.3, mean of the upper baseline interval 51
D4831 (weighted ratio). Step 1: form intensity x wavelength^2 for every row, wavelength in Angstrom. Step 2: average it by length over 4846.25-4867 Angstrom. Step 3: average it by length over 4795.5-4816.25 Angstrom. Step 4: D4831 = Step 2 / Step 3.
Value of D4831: 1.11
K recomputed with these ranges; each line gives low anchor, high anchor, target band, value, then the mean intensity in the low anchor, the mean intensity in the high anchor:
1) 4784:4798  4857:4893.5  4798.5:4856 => 1.4 Angstrom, 55.2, 57.2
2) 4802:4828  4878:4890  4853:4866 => -1.8 Angstrom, 56.1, 55.4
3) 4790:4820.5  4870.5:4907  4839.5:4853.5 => -0.1 Angstrom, 54.4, 54.6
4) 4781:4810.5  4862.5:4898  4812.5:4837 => -1.3 Angstrom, 53.8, 53.1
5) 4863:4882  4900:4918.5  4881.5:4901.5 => -0.8 Angstrom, 52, 52.7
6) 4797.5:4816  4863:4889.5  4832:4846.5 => -1.0 Angstrom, 53.2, 52.6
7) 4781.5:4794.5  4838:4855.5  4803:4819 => 0.1 Angstrom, 53.1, 53.7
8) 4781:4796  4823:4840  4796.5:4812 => 0.7 Angstrom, 54.3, 57.1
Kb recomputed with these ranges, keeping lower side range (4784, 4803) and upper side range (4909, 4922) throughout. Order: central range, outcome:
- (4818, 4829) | -1.8 Angstrom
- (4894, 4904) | -1.3 Angstrom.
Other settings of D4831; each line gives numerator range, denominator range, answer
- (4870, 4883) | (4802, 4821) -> 1.00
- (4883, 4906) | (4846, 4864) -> 0.94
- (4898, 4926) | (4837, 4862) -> 0.91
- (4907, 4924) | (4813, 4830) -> 0.87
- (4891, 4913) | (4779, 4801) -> 1.03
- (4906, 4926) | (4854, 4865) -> 0.76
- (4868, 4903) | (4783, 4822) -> 1.03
